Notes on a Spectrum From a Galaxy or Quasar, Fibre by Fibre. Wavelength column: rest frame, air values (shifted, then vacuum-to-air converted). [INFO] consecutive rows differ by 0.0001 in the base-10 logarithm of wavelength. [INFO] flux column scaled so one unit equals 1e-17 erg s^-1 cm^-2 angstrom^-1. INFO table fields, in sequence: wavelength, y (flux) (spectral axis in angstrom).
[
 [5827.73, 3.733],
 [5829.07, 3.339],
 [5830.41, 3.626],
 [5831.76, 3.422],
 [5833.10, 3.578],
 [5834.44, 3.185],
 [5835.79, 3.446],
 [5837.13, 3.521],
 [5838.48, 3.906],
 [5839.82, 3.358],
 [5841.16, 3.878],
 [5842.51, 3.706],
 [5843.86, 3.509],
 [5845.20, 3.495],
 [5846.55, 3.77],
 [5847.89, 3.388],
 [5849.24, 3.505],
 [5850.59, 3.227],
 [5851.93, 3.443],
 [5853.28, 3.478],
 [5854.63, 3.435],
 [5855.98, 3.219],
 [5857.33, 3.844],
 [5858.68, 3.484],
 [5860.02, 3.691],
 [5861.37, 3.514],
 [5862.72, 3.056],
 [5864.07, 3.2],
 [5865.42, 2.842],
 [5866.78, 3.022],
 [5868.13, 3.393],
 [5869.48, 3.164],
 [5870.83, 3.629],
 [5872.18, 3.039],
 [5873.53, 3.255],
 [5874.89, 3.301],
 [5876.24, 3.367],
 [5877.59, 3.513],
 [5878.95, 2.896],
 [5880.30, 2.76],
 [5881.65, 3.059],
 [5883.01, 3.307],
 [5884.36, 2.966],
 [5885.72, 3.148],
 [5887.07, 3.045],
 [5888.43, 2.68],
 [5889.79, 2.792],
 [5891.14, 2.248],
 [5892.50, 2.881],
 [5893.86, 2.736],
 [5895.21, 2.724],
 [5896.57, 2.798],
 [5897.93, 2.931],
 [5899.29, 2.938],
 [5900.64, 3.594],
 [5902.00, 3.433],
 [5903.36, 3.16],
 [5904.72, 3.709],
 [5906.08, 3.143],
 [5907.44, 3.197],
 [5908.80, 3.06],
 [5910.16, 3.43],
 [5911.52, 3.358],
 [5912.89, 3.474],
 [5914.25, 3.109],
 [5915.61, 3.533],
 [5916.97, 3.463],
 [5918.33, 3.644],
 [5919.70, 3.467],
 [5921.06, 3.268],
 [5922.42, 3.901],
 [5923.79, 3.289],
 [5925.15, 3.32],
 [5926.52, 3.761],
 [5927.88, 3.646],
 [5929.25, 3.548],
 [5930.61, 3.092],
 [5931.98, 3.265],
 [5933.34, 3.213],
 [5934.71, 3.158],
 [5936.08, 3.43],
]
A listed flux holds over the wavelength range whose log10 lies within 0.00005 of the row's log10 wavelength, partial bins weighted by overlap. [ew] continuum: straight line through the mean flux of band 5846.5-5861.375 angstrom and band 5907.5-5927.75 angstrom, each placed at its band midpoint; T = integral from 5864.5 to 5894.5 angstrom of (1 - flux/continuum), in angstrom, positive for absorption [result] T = 3.6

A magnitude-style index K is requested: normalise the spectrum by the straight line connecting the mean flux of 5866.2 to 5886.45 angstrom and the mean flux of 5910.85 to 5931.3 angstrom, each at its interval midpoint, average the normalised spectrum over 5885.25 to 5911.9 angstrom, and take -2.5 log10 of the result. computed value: 0.09 mag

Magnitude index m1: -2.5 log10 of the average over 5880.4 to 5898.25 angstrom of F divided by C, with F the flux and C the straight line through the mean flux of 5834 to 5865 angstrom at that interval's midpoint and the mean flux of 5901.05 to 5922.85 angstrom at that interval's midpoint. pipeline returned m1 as 0.19 mag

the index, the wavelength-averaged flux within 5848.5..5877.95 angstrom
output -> 3.34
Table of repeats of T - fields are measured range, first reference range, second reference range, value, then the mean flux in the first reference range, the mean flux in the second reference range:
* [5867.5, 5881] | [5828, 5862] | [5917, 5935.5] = 1.00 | 3.52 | 3.43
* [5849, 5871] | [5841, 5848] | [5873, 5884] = 0.43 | 3.62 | 3.17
